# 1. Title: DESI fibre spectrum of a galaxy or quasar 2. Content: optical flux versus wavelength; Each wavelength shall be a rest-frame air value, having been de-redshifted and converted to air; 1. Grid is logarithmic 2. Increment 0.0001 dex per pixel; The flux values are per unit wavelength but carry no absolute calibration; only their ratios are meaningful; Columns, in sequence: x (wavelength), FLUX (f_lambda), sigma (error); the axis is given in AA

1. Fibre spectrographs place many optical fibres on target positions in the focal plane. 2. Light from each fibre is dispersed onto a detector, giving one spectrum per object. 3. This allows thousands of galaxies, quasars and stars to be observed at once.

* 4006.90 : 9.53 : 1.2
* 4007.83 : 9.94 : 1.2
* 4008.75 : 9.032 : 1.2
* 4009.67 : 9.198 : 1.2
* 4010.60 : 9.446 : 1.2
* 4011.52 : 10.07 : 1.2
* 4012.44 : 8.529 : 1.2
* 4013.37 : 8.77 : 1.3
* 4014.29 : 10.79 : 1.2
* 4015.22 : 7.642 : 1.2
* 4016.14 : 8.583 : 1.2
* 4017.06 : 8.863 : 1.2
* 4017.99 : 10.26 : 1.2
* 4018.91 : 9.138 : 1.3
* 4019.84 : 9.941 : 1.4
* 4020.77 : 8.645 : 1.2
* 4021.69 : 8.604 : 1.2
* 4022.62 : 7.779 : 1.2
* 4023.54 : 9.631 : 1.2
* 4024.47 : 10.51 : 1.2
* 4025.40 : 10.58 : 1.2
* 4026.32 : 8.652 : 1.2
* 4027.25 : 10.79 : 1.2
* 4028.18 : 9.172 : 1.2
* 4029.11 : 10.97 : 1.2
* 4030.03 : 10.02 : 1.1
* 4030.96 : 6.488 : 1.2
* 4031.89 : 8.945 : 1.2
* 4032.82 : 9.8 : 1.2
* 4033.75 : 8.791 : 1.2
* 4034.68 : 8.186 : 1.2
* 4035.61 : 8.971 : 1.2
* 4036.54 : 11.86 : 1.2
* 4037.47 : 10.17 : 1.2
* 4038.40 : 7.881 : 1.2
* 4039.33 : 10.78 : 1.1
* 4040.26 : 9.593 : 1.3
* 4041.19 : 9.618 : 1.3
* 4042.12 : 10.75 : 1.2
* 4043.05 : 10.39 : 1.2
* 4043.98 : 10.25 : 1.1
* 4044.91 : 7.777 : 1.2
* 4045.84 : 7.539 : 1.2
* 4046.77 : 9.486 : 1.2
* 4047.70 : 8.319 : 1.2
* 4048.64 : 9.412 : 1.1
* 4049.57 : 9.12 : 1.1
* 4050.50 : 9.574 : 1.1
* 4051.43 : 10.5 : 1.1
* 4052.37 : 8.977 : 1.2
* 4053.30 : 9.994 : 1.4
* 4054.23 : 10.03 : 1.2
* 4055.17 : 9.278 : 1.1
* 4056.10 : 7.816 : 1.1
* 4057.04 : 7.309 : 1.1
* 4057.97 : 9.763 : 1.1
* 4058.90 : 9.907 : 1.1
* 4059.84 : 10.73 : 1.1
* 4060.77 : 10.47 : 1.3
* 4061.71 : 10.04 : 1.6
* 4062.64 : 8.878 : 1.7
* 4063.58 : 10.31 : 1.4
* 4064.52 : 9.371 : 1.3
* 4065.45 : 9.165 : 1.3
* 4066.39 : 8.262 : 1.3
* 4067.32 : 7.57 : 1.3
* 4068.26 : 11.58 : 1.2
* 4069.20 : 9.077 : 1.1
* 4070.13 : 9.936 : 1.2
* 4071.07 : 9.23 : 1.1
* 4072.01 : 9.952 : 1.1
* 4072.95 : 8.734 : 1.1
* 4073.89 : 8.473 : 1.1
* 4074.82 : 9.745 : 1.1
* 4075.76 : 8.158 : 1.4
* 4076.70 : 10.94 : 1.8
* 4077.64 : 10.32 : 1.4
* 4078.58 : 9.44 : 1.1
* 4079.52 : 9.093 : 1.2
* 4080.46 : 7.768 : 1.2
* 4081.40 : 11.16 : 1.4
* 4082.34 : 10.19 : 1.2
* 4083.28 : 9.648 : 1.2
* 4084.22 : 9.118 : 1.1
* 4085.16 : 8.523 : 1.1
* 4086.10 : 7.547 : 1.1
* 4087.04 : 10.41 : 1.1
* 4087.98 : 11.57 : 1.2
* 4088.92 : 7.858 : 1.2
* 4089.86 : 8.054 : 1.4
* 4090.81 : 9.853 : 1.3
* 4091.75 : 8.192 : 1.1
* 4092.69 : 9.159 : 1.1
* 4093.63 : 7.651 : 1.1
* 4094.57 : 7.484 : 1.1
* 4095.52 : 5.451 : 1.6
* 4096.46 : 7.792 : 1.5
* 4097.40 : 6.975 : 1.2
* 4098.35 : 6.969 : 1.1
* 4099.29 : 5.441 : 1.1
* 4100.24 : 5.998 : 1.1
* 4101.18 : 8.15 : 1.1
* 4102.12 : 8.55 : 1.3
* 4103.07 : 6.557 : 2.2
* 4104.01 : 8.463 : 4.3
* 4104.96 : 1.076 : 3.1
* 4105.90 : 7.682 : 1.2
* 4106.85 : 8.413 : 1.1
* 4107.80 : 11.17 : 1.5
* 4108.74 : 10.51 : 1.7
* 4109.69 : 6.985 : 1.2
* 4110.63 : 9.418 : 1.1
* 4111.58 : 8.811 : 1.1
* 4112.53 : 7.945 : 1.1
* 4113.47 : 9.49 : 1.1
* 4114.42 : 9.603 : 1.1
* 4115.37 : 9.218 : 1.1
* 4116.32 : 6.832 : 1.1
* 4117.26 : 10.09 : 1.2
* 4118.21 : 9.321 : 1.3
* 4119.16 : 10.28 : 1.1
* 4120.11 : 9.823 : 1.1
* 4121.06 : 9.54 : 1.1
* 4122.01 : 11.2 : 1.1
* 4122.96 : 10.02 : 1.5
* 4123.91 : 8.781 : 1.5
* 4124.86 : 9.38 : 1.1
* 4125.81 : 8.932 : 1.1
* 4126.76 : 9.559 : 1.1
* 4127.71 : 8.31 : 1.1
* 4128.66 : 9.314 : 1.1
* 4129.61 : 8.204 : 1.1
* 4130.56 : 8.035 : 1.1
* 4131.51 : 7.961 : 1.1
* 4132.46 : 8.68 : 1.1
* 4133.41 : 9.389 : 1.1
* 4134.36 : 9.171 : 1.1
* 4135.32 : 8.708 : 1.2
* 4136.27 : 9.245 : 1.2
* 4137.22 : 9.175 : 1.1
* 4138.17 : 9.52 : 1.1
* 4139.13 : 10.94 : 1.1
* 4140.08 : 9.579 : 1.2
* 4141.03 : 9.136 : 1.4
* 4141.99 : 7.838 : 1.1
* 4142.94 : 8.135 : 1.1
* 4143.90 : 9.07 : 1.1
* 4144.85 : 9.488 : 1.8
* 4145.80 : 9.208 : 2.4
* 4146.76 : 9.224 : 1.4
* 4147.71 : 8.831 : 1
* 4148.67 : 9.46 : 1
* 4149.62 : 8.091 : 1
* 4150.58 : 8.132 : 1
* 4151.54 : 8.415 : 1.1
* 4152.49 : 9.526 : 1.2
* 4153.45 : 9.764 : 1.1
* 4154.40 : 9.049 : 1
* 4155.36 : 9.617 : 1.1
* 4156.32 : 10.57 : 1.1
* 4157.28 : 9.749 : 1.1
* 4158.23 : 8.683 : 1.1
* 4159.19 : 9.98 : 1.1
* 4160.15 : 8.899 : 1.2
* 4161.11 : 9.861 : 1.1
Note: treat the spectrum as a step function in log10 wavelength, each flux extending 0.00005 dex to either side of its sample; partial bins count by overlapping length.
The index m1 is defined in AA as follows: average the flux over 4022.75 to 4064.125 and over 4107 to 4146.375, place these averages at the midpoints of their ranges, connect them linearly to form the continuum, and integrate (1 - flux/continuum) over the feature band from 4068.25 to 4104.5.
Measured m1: 2.6 AA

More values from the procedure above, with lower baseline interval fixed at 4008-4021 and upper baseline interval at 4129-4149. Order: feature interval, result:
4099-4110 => 1.95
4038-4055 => -0.51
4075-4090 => -0.48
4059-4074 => -0.63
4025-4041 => -0.53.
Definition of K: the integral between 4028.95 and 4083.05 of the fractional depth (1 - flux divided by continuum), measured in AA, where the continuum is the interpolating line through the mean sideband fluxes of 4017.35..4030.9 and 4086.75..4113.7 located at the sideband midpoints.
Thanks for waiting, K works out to -3.4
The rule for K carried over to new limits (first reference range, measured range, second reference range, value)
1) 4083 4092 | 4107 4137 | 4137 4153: -0.30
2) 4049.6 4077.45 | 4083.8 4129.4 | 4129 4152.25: 3.26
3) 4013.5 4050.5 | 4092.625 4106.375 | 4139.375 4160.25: 3.58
